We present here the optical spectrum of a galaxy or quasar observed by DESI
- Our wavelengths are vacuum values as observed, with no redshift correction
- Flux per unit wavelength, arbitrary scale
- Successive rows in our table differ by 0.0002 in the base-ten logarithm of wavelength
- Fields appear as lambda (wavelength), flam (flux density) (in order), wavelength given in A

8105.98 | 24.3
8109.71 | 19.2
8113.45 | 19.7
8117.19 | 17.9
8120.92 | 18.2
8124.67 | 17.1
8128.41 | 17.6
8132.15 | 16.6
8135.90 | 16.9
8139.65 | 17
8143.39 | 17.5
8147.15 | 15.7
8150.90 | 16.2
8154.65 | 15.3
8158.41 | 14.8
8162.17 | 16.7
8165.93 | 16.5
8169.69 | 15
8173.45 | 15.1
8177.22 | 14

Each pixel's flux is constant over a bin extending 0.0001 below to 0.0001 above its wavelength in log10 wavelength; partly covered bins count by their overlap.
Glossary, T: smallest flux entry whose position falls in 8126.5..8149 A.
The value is 15.7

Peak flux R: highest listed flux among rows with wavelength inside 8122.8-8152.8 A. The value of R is 17.6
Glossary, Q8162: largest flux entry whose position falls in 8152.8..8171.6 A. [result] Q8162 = 16.7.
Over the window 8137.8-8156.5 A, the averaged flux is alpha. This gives 16.3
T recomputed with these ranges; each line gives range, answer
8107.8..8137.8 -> 16.6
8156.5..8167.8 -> 14.8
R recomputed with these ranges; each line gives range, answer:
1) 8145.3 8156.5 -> 16.2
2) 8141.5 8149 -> 17.5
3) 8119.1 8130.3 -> 18.2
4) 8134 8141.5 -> 17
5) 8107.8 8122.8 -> 19.7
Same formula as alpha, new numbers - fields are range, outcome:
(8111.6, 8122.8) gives 18.6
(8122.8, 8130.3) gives 17.4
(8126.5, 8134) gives 17.1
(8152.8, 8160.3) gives 15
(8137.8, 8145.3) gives 17.2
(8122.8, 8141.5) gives 17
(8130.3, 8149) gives 16.7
